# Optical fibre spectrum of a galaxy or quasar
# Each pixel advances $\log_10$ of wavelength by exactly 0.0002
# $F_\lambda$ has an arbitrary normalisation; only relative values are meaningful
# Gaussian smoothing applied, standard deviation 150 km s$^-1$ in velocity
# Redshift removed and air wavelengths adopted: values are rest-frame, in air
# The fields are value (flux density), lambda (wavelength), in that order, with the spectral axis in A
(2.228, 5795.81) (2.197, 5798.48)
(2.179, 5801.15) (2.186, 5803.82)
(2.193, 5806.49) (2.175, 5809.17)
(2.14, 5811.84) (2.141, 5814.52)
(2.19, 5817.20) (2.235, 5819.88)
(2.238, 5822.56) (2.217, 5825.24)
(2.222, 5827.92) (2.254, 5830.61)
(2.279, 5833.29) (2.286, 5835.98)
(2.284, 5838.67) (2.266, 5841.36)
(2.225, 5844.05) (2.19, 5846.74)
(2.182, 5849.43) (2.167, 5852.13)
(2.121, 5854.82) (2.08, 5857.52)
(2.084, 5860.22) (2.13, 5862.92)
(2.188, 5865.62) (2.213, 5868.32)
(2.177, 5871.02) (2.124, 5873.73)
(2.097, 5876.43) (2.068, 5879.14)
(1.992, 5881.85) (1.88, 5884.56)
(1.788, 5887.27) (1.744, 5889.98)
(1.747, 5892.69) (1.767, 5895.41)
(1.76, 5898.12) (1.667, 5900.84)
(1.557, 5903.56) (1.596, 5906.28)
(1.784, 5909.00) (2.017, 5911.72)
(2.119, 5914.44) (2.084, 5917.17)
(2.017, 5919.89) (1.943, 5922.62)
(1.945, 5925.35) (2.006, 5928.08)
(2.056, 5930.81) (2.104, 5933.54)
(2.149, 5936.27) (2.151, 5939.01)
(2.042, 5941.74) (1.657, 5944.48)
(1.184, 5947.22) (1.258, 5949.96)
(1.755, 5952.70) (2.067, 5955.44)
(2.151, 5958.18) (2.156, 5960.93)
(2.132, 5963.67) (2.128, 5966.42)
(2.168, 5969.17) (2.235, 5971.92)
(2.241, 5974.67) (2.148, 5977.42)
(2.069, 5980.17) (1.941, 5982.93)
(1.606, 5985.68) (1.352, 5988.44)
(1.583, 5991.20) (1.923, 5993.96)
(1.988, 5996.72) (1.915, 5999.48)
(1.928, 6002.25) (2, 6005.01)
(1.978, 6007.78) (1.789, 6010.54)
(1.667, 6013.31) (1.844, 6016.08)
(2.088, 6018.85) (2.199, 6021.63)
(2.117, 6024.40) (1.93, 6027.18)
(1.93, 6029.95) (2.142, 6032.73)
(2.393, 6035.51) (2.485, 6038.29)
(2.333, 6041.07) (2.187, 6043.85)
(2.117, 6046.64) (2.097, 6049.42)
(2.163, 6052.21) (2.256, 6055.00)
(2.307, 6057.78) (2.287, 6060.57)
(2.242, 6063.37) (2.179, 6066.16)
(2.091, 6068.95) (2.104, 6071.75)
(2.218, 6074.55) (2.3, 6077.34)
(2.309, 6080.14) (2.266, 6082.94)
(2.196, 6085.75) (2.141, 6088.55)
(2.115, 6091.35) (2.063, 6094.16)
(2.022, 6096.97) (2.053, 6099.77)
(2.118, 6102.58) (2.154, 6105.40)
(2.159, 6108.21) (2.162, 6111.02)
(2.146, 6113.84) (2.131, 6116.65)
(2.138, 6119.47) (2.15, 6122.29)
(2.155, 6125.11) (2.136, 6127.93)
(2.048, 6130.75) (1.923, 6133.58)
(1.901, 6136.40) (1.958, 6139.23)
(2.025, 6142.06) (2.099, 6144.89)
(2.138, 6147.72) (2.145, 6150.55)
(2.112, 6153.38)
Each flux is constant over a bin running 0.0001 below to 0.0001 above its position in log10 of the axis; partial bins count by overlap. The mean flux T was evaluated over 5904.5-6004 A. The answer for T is 1.93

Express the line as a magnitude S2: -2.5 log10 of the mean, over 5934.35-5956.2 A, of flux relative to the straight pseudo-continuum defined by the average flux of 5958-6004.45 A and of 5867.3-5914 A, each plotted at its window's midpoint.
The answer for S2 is 0.09 mag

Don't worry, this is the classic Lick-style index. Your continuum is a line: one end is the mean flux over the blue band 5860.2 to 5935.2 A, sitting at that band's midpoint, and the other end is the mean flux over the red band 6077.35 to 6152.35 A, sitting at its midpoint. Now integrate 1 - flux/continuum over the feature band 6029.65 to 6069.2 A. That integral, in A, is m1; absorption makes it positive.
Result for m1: -3.1 A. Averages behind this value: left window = 1.95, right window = 2.11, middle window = 2.23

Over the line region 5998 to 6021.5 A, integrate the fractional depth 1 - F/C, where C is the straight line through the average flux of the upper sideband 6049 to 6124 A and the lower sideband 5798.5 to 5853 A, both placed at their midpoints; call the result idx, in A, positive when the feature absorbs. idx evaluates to 2.9 A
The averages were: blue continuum 2.21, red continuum 2.17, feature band 1.92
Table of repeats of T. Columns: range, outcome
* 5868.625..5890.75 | 2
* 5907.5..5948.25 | 1.96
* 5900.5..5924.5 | 1.88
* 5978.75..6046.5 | 1.98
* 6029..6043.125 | 2.26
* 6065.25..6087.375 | 2.21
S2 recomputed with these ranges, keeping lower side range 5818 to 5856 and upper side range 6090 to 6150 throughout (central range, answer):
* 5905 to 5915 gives 0.18 mag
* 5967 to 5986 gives 0.04 mag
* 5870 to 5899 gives 0.15 mag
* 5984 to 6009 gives 0.19 mag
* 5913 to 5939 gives 0.07 mag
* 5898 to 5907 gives 0.32 mag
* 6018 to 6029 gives 0.03 mag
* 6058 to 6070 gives -0.05 mag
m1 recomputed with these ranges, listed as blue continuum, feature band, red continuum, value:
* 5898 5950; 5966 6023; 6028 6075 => 3.2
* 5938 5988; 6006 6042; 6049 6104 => 0.1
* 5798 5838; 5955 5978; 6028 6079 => 0.5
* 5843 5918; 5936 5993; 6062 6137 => 3.7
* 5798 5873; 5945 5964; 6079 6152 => 3.2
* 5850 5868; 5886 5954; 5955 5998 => 7.4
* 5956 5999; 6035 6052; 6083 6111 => -1.6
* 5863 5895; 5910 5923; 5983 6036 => -0.4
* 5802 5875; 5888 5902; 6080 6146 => 2.8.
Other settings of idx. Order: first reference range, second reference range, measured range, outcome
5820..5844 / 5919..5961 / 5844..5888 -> 0.9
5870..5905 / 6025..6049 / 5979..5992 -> 2.3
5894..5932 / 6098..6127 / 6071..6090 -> -1.2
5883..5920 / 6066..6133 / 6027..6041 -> -1.2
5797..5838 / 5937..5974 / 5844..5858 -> -0.1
